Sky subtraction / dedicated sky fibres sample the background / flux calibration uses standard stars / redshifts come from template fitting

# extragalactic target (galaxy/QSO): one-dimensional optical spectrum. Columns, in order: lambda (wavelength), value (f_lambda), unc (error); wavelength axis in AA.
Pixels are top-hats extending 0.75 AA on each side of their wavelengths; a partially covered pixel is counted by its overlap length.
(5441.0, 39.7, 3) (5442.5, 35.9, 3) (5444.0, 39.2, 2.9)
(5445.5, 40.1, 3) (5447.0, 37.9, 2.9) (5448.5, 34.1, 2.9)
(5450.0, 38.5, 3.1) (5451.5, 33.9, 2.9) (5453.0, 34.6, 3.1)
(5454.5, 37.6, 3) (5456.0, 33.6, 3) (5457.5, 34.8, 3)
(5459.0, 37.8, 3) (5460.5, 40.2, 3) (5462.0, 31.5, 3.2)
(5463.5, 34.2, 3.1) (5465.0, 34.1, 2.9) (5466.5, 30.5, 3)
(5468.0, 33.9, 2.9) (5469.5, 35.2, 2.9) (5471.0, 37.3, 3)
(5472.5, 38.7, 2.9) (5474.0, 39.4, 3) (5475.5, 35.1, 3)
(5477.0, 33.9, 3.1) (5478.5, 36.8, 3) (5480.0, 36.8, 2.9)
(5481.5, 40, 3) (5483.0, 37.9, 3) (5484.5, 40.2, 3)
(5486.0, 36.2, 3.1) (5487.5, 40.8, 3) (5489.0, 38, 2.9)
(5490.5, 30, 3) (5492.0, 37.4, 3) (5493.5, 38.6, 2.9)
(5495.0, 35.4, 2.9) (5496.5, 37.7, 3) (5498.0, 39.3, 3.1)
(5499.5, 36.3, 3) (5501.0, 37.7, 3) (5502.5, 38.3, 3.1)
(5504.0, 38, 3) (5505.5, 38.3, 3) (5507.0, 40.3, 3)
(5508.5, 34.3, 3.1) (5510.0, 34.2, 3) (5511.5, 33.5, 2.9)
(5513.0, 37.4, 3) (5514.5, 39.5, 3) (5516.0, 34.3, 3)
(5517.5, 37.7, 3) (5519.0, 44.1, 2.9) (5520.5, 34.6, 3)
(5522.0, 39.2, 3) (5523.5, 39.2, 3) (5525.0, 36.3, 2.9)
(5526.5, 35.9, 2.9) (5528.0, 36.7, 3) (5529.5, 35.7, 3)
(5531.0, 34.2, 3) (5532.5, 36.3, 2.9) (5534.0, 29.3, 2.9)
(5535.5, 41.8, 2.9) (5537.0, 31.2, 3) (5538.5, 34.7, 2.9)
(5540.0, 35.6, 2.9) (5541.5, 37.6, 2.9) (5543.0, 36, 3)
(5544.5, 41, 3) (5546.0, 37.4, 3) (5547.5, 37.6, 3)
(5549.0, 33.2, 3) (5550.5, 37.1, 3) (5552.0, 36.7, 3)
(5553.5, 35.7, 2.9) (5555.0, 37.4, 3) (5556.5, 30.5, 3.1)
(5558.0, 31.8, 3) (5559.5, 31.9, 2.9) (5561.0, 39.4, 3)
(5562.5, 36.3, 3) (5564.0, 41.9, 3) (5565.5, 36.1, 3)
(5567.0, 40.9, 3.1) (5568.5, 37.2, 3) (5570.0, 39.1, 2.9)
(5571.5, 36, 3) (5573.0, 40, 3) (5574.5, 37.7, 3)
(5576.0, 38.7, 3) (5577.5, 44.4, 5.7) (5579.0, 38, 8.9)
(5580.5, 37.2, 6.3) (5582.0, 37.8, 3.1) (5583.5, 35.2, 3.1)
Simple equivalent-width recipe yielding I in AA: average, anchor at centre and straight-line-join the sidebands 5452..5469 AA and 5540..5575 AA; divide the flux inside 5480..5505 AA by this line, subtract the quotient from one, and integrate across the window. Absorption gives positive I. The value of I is -1.5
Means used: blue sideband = 34.8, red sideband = 36.9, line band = 37.6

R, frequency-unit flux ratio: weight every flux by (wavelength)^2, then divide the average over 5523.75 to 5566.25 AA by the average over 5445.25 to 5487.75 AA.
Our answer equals 1.02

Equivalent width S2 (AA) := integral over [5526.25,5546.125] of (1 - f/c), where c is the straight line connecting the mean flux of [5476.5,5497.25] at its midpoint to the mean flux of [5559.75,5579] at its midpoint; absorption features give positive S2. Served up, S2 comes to 1.1 AA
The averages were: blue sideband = 37.2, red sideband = 38.8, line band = 35.9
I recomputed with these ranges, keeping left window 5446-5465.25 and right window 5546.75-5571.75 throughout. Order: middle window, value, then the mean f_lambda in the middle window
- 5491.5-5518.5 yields -0.9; 37.2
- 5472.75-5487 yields -0.6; 37.5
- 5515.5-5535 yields -0.2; 36.5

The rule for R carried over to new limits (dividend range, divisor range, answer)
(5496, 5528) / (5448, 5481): 1.07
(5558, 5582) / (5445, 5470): 1.12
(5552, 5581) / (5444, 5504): 1.06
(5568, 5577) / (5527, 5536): 1.10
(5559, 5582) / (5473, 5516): 1.06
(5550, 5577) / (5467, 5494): 1.03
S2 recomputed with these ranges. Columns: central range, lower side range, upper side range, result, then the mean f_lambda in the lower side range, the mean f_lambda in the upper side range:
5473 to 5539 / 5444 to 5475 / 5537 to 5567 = -1.5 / 36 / 36.2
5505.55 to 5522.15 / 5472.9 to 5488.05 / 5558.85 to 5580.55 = 0.3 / 37.7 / 38.4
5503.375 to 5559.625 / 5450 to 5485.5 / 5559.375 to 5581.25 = 2.0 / 36.1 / 38.5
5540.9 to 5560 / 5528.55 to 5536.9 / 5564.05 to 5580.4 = 0.6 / 35.2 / 38.9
